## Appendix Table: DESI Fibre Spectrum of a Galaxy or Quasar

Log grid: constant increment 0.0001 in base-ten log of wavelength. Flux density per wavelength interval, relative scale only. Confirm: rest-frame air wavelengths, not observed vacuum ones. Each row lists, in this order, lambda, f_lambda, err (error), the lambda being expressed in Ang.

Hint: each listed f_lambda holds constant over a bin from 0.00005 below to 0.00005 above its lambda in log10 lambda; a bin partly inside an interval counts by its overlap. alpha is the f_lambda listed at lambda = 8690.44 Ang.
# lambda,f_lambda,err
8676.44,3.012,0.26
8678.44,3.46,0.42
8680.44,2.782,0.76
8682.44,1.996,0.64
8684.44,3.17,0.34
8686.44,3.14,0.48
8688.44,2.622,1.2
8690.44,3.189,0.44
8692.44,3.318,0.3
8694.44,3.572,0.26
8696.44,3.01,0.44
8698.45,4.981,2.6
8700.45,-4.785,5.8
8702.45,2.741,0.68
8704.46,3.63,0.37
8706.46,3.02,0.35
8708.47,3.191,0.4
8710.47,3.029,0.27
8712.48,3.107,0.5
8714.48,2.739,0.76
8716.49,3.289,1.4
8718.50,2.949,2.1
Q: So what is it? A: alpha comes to 3.189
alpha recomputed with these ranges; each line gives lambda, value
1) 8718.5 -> 2.949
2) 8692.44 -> 3.318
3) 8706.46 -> 3.02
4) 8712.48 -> 3.107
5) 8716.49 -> 3.289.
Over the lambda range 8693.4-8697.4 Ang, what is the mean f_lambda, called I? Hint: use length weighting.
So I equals 3.3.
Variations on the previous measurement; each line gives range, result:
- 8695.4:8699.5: 3.88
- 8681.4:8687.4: 2.77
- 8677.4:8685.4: 2.85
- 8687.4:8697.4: 3.14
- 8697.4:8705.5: 1.66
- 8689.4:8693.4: 3.25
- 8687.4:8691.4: 2.91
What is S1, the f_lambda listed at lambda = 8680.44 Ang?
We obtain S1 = 2.782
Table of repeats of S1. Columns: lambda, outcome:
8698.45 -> 4.981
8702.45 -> 2.741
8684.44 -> 3.17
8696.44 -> 3.01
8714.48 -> 2.739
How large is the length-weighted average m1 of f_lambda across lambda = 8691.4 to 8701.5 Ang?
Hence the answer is 2.03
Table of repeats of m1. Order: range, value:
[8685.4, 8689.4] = 2.89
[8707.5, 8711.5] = 3.11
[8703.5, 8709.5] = 3.28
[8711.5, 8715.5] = 2.93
